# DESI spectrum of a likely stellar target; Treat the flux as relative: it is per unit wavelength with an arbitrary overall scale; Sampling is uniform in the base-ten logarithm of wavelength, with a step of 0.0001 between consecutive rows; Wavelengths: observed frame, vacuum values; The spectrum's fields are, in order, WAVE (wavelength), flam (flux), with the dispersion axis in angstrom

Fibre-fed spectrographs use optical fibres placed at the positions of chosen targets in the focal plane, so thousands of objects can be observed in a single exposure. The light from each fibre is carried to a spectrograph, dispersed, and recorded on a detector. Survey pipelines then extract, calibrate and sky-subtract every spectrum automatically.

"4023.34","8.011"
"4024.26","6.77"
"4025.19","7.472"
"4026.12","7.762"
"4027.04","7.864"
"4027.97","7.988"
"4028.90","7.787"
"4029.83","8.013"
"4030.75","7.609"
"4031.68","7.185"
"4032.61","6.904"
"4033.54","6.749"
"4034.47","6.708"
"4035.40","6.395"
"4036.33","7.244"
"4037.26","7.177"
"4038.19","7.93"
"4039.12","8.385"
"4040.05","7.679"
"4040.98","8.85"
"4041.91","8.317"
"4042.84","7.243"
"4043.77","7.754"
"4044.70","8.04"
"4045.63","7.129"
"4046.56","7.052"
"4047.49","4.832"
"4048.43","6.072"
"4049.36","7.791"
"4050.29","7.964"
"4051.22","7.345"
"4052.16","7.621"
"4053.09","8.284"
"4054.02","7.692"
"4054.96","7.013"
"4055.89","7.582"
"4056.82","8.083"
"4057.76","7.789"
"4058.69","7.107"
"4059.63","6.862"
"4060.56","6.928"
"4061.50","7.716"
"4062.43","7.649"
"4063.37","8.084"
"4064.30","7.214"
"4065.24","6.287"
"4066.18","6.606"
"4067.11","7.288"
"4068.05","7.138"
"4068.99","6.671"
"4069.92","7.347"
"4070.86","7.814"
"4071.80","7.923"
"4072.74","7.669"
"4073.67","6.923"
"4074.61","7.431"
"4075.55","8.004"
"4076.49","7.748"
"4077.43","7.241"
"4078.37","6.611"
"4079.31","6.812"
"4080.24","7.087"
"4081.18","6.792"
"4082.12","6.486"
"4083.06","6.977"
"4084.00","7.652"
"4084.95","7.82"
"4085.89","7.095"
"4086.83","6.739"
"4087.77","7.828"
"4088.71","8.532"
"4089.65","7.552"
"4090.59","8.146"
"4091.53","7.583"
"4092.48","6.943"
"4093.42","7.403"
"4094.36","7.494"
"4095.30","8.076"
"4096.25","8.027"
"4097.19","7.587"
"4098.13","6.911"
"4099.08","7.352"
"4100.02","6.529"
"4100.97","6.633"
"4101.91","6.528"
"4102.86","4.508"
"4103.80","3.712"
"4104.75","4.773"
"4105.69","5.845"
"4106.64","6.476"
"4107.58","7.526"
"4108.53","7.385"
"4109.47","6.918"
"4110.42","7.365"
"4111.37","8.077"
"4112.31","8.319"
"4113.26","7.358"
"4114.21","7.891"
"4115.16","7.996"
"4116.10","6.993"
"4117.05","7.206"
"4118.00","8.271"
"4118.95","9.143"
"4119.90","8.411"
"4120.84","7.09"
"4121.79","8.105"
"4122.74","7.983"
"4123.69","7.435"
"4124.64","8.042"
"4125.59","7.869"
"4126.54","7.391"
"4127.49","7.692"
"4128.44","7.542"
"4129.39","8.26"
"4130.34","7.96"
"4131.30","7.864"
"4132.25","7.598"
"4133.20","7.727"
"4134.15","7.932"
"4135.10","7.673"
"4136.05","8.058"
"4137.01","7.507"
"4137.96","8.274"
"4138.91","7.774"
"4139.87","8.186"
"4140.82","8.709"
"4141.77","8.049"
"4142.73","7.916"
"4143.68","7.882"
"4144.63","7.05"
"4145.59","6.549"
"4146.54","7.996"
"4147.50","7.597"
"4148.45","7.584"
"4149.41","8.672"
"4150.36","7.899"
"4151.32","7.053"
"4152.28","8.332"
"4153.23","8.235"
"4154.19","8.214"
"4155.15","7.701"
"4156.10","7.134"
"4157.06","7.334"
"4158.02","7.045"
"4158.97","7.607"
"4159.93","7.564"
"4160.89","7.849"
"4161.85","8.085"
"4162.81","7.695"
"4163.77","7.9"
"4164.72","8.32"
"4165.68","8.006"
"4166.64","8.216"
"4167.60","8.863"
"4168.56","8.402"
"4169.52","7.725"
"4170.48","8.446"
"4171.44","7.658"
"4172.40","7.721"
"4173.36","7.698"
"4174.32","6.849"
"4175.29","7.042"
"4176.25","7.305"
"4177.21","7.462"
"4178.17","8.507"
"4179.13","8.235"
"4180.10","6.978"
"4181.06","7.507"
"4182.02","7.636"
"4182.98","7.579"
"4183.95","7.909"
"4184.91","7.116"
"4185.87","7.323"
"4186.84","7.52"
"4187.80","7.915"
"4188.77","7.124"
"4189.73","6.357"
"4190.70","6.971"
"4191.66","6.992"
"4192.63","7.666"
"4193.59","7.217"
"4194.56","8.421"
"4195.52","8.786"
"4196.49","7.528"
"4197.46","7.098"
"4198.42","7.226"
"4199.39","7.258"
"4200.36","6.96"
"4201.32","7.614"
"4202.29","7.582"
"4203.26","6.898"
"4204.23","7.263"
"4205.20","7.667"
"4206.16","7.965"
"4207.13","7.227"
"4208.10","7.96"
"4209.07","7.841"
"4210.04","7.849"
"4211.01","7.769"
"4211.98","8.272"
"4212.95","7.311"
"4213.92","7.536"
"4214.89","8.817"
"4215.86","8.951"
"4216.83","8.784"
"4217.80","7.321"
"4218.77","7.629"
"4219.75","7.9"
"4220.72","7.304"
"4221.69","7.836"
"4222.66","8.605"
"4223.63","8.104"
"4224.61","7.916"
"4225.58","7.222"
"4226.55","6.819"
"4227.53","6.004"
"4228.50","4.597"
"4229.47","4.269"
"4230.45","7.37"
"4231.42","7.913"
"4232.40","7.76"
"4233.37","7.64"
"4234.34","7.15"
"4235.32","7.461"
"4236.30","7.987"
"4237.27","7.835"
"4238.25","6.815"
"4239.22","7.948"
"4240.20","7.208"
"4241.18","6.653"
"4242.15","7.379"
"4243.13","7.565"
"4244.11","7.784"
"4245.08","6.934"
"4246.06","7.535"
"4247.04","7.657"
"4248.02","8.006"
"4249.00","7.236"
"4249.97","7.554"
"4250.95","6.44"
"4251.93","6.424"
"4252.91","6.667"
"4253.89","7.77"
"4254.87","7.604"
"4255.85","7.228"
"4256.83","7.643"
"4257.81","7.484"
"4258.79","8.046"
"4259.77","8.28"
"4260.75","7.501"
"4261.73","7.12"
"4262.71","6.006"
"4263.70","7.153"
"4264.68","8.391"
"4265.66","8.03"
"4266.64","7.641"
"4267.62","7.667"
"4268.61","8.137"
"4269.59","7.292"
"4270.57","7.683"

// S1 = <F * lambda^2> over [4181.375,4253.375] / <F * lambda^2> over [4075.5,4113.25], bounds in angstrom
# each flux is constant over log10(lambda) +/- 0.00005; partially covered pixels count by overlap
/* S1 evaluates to 1.1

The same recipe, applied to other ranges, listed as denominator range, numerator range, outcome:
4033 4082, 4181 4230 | 1.09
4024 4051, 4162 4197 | 1.11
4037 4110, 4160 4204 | 1.11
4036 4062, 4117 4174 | 1.10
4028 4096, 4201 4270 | 1.10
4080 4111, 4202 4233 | 1.14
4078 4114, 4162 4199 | 1.13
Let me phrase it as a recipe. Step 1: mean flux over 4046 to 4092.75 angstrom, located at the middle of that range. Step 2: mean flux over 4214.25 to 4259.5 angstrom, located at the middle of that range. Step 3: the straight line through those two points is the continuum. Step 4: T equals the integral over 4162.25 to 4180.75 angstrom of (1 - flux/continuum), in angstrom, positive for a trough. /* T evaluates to -1.18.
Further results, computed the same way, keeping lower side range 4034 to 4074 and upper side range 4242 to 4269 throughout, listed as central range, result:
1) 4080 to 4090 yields 0.09 angstrom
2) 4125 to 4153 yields -1.53 angstrom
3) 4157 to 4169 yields -0.83 angstrom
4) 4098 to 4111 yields 1.90 angstrom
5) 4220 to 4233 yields 0.65 angstrom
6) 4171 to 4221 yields -1.10 angstrom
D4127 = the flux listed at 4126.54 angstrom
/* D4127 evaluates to 7.391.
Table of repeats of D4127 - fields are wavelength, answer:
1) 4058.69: 7.107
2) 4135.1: 7.673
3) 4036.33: 7.244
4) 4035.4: 6.395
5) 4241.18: 6.653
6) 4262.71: 6.006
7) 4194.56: 8.421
